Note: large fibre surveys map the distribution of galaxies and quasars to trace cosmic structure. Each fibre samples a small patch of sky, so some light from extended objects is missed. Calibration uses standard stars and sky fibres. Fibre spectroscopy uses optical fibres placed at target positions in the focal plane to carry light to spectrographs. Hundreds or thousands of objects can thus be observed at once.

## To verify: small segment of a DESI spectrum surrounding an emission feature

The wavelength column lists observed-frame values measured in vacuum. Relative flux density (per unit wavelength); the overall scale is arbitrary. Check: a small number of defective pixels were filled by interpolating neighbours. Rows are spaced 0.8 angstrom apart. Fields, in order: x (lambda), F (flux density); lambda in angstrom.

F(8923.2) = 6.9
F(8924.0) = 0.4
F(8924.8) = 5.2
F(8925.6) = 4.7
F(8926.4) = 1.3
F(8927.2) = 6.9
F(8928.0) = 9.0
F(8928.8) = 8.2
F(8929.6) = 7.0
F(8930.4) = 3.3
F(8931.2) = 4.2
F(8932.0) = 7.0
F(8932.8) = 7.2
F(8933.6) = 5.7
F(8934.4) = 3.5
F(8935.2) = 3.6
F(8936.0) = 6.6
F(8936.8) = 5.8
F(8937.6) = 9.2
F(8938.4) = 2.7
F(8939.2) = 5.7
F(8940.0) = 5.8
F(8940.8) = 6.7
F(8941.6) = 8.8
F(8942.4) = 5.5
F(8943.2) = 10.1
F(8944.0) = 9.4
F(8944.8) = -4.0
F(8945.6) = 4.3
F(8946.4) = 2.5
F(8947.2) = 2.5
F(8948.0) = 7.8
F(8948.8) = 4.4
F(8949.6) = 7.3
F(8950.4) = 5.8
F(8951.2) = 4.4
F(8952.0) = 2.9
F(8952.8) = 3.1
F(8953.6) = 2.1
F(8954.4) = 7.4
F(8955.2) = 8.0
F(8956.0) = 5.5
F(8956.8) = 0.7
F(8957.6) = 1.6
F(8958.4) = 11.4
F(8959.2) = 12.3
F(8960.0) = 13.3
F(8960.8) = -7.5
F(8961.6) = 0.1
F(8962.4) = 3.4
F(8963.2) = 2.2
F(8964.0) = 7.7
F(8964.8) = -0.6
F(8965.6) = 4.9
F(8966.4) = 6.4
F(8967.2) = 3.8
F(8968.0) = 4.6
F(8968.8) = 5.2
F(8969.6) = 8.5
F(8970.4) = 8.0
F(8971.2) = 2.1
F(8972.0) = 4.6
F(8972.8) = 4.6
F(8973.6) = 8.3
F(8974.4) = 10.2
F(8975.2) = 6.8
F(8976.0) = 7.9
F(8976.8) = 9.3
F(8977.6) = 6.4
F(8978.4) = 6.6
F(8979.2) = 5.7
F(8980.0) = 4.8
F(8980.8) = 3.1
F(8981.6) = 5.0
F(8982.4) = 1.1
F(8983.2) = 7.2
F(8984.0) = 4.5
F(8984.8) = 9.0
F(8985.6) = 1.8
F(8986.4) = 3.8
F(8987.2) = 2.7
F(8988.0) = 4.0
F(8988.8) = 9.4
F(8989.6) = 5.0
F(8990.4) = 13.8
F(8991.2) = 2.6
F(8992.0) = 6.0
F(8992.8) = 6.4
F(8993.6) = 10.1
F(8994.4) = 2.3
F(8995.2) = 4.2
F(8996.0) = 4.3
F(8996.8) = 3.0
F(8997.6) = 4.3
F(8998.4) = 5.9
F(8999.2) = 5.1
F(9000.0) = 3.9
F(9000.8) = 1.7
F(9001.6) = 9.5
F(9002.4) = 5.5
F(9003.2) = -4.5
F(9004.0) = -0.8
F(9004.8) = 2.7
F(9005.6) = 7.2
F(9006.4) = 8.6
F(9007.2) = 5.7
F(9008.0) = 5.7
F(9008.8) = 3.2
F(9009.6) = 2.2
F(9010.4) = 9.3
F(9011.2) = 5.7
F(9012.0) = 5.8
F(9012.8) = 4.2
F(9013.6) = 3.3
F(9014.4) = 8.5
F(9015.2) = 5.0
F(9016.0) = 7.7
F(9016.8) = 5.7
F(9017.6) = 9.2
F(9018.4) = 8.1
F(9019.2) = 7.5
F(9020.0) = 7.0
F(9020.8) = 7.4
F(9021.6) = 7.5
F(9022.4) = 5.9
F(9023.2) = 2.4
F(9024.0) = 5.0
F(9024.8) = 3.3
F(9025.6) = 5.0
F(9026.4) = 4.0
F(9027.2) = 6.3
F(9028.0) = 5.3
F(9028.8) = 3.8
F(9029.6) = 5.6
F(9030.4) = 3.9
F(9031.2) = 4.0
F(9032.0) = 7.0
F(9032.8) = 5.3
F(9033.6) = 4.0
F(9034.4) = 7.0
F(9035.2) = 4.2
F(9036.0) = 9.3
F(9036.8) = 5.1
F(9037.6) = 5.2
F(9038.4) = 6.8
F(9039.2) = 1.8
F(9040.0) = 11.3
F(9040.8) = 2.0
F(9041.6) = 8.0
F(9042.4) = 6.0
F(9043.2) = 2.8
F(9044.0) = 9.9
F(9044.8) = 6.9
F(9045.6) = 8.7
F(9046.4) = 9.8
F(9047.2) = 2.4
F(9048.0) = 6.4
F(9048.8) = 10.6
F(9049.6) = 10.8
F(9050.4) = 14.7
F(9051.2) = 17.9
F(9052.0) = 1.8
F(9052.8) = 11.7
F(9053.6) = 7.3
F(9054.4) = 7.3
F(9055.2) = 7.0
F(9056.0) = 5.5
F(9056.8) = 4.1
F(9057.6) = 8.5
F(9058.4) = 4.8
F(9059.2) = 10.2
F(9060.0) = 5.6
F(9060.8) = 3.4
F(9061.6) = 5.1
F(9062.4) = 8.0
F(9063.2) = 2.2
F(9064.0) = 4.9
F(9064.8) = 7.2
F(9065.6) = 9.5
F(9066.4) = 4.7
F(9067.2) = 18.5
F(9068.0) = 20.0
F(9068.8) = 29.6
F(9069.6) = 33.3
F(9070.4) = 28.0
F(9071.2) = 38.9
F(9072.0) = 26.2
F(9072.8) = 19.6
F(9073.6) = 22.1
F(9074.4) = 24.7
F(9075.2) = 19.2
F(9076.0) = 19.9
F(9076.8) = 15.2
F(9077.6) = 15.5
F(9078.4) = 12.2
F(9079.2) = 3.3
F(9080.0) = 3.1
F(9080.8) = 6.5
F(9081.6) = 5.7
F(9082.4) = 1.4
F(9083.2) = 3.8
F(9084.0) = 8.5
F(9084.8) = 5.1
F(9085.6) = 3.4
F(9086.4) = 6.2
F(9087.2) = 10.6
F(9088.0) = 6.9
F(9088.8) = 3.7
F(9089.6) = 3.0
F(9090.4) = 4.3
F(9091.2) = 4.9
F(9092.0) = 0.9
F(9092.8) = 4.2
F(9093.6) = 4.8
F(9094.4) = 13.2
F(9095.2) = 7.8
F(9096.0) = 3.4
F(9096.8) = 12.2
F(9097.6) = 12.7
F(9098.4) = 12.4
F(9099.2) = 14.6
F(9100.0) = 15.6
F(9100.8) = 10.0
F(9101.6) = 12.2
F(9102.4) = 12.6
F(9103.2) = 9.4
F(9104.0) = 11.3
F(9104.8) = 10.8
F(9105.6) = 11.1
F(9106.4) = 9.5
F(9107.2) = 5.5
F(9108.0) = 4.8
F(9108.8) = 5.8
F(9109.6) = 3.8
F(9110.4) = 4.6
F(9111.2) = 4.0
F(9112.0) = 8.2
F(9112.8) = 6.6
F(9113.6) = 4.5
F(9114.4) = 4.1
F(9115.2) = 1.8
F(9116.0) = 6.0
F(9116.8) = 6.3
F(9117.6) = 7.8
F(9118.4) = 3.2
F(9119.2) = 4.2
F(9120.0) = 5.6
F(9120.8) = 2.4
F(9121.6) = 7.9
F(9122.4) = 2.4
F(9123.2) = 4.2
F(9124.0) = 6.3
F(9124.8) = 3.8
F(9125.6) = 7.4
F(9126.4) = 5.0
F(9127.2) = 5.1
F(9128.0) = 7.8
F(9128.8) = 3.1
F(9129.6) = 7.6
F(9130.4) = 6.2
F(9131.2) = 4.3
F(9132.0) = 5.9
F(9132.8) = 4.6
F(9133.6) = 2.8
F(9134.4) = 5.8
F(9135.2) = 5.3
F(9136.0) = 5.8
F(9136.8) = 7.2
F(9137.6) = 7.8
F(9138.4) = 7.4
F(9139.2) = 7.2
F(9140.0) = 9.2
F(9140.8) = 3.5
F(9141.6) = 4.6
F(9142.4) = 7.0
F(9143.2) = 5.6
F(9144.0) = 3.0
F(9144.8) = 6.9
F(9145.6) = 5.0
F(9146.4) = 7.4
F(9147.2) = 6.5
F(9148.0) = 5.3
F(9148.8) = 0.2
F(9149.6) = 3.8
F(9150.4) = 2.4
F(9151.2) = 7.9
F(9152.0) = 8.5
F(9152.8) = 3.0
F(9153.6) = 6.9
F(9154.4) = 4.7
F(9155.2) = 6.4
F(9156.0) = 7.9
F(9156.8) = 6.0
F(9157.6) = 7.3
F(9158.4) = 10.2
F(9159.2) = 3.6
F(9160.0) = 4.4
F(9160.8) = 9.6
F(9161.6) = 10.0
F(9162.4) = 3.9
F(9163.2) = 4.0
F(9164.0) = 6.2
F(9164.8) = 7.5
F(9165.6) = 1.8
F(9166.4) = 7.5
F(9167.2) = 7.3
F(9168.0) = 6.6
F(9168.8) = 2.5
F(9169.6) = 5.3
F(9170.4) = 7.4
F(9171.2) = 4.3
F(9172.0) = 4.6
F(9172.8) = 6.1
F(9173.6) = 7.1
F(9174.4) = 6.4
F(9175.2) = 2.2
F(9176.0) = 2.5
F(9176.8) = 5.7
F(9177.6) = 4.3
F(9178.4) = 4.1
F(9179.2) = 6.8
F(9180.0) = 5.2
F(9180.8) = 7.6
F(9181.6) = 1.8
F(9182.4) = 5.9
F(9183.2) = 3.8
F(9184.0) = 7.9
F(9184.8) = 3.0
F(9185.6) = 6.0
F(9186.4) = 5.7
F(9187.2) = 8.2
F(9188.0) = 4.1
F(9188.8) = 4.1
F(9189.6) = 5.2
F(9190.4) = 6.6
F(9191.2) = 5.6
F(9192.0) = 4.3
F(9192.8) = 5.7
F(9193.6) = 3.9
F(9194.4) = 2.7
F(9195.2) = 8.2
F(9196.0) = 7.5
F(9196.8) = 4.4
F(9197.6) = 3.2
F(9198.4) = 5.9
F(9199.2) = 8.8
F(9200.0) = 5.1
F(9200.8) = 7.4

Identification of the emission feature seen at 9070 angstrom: H-alpha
